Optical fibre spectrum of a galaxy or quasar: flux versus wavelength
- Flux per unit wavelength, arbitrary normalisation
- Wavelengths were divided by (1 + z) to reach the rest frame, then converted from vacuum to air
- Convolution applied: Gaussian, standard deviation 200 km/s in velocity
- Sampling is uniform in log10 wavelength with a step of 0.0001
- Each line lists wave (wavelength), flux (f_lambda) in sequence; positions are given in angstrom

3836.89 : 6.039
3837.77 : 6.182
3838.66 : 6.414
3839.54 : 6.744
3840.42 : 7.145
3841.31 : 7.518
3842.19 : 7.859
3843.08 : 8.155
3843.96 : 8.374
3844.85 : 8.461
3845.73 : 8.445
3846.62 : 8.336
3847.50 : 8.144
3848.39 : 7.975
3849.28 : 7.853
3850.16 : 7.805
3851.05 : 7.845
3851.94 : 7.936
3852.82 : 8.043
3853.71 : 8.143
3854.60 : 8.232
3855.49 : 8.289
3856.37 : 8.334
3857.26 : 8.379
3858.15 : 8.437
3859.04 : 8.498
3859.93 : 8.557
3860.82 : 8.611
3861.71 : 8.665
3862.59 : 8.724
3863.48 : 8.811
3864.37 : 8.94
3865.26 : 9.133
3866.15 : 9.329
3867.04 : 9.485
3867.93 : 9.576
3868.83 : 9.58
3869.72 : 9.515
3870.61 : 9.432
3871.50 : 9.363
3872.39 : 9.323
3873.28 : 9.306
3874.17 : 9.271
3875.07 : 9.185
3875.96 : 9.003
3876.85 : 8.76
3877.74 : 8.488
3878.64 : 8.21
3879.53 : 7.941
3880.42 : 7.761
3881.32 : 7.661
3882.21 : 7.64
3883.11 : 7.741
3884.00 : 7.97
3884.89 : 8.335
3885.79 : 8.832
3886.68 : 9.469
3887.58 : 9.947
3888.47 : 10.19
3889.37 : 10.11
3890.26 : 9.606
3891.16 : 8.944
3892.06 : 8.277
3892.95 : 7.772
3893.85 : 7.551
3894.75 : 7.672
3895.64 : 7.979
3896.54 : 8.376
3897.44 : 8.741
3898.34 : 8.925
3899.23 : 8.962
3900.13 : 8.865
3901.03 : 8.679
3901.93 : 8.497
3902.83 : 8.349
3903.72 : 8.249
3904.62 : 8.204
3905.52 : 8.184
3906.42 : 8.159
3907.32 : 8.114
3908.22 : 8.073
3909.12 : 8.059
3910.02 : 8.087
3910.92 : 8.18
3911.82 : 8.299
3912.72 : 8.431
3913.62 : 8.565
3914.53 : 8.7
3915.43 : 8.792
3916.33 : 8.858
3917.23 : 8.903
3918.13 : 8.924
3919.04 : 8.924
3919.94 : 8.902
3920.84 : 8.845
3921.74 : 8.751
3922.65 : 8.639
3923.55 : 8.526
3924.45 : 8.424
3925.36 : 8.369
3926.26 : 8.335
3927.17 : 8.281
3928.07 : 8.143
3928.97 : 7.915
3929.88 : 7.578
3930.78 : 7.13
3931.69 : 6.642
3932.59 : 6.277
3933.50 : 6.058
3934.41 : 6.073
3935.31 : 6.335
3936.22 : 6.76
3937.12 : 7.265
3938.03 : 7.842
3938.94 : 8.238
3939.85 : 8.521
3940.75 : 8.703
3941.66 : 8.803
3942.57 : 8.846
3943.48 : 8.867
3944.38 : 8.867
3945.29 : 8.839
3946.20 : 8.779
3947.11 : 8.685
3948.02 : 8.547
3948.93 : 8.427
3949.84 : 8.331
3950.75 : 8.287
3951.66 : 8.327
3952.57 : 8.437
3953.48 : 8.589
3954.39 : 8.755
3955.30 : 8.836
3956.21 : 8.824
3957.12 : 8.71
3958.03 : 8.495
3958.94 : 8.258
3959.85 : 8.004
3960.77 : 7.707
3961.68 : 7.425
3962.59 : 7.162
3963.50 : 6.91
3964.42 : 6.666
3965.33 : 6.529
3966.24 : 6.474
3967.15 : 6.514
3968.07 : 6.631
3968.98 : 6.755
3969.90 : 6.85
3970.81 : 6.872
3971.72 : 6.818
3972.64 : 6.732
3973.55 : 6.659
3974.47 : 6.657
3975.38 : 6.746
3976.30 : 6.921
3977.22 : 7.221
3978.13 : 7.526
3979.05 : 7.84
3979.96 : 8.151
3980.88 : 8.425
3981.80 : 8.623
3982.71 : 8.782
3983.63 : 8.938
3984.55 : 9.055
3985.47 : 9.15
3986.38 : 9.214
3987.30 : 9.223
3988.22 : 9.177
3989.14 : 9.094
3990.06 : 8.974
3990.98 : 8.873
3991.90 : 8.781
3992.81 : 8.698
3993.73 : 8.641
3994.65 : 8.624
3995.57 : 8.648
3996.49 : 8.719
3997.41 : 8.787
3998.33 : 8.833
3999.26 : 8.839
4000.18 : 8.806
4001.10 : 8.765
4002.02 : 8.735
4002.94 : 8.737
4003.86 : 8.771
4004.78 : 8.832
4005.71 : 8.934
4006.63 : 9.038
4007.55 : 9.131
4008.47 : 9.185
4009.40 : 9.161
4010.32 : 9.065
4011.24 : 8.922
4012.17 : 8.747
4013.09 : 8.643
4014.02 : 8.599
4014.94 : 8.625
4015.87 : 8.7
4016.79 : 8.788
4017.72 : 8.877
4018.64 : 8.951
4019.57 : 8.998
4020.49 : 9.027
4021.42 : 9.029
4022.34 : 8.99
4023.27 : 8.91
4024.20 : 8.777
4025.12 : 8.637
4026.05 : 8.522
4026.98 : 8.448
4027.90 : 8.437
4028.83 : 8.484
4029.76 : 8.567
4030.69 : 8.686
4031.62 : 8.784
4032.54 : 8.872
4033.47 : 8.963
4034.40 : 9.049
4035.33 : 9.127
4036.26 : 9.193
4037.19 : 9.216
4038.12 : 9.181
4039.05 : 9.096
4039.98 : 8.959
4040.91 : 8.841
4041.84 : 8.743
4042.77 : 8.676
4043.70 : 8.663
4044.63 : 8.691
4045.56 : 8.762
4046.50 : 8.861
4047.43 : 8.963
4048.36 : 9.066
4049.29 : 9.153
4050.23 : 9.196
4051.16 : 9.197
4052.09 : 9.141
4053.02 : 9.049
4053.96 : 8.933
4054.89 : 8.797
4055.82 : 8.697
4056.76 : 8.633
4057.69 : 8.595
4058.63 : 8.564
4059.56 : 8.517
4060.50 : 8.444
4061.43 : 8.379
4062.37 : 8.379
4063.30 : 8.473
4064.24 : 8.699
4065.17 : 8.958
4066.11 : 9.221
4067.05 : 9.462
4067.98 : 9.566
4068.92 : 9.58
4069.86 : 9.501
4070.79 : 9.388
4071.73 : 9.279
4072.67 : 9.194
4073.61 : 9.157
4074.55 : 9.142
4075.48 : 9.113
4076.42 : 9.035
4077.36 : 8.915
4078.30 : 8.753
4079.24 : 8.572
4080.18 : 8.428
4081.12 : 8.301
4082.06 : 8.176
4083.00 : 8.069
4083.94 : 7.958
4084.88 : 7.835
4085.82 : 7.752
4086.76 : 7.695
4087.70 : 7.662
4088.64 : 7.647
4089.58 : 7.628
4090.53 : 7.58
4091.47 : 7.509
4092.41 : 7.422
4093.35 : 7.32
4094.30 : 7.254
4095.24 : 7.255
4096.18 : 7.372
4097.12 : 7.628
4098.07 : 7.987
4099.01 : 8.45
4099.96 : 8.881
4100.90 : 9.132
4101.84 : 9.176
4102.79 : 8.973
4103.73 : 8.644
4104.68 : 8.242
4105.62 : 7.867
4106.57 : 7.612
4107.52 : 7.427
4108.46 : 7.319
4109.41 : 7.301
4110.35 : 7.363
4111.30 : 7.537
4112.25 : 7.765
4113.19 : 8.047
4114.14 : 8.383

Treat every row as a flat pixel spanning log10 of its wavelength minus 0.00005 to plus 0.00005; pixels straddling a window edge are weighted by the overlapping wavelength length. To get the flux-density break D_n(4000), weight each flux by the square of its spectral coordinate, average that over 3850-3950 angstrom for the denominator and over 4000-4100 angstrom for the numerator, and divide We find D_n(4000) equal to 1.11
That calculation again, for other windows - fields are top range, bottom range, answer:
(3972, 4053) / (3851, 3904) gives 1.07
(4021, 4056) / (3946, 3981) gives 1.21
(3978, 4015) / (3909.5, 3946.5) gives 1.12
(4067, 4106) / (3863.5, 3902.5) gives 1.06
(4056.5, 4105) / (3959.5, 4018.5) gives 1.08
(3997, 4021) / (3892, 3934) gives 1.13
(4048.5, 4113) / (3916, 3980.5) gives 1.15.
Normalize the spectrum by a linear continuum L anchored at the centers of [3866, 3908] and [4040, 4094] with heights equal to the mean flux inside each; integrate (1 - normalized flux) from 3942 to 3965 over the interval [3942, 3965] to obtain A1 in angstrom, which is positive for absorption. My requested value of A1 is 1.0 angstrom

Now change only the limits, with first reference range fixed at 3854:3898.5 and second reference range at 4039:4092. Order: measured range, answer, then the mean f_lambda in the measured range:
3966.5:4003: 2.4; 8.14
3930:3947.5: 1.9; 7.76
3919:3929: 0.2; 8.52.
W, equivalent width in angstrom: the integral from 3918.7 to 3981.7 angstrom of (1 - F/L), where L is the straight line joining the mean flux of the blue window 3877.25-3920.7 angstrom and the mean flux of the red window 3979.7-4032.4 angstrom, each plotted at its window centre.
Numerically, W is 6.2 angstrom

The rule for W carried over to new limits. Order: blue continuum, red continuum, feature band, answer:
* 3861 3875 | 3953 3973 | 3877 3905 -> 0.88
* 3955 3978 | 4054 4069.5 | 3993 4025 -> -3.61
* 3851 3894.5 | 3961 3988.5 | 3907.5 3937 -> 0.52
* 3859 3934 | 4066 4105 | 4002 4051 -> -2.42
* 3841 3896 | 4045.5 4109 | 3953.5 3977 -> 3.30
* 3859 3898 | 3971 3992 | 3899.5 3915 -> 0.46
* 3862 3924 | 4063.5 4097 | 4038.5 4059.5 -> -1.04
